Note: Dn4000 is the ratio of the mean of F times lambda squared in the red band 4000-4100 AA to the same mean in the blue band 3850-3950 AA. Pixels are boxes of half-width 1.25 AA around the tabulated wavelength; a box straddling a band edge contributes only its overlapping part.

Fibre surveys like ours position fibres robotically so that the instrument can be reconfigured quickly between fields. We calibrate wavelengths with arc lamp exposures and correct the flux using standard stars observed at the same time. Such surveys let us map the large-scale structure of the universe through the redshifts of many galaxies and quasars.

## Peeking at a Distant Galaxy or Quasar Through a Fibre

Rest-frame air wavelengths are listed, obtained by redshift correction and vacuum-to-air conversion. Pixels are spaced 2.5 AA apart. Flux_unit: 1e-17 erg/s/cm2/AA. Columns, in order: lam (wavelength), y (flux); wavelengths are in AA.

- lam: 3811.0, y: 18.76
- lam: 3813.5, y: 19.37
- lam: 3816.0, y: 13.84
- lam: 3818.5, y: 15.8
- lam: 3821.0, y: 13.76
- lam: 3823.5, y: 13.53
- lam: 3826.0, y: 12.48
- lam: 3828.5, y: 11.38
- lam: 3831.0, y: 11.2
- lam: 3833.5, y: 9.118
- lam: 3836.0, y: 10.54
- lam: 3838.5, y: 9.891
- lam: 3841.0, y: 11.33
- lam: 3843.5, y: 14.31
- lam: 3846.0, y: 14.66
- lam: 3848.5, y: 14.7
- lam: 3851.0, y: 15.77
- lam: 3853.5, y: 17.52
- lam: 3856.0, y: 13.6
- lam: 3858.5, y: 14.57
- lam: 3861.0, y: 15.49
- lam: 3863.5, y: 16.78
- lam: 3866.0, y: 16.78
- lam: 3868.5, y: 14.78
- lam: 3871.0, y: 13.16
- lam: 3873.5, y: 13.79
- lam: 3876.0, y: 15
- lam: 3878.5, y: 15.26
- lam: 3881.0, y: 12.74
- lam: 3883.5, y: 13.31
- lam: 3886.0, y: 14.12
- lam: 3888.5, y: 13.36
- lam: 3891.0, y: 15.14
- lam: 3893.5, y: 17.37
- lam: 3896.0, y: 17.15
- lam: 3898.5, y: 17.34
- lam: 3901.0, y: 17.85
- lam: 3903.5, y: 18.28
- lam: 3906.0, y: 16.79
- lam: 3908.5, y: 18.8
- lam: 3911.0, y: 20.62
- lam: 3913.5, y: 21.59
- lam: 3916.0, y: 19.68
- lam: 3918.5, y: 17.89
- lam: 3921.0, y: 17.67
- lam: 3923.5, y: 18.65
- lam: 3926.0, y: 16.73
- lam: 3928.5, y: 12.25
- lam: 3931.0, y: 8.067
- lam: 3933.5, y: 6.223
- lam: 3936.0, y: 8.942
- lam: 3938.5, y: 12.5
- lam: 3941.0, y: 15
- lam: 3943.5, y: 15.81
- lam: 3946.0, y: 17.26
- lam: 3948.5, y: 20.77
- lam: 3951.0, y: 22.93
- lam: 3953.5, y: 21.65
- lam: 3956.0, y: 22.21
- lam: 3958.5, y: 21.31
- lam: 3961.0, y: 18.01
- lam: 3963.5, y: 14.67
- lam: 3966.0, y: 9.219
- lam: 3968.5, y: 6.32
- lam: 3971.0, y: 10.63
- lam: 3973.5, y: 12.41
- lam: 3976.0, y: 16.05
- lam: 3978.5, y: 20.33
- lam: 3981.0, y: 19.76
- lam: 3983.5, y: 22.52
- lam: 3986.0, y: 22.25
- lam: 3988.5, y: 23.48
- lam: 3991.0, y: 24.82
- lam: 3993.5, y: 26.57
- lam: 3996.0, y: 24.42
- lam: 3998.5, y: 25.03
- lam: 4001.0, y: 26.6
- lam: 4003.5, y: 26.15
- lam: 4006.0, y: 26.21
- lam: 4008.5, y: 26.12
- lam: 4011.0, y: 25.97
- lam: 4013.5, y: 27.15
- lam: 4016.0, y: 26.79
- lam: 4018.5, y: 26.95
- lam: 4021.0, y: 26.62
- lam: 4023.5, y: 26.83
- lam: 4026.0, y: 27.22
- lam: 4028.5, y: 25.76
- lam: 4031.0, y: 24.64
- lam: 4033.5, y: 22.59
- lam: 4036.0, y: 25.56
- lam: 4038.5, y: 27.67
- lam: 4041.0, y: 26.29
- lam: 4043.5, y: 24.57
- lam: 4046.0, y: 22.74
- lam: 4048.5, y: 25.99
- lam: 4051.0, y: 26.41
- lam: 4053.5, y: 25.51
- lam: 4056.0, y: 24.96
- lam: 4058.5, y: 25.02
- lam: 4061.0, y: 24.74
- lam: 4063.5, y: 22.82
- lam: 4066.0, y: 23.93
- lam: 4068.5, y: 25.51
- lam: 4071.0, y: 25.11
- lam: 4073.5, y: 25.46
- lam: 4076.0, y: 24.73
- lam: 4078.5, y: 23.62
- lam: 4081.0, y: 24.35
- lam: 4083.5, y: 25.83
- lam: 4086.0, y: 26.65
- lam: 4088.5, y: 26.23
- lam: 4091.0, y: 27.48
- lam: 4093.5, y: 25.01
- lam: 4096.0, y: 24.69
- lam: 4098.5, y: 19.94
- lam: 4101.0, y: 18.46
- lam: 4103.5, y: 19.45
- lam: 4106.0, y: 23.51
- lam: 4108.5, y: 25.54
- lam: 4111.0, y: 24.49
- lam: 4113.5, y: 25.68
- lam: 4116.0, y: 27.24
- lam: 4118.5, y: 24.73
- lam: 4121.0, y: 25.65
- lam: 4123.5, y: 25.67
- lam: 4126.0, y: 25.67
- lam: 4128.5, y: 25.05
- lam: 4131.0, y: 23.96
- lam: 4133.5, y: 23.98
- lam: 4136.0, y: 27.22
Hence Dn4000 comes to 1.75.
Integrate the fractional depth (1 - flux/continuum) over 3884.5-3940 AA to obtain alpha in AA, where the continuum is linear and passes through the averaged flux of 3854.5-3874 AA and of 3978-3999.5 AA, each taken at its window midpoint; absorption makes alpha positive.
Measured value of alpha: 6.9 AA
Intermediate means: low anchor 14.9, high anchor 23.3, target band 15.8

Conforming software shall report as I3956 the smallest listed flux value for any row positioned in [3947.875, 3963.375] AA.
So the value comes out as 18.01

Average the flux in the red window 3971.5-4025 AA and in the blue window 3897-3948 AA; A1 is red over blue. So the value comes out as 1.49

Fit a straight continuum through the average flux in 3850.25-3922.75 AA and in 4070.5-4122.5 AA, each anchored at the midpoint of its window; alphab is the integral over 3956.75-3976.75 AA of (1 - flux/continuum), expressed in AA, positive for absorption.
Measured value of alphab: 5.8 AA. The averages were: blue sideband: 16.3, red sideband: 24.5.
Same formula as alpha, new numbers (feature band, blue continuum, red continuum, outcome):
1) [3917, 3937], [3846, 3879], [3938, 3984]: 3.4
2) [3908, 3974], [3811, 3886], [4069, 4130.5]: 7.3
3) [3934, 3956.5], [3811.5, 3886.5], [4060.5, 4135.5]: 1.5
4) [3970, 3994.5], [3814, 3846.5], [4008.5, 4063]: 2.7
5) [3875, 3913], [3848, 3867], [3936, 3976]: -1.4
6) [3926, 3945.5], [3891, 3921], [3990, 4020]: 8.3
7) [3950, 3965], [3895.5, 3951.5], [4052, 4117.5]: -1.5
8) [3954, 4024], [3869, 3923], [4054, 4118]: -3.5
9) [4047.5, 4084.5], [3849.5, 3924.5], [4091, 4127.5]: -3.8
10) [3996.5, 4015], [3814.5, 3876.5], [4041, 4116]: -4.3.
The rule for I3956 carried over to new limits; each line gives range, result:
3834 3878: 9.891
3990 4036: 22.59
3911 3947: 6.223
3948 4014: 6.32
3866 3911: 12.74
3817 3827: 12.48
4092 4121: 18.46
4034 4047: 22.74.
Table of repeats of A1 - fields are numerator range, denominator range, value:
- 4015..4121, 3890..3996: 1.44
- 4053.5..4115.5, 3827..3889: 1.77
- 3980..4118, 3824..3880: 1.81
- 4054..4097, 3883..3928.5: 1.45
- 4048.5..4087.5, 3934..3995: 1.42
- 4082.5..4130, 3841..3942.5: 1.60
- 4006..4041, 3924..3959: 1.66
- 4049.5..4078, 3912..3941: 1.70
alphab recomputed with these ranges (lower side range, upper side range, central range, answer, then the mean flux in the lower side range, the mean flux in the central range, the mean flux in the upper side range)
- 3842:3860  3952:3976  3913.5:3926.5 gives -2.9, 15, 18.5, 15.3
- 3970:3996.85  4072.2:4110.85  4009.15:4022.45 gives -3.2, 20.3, 26.7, 24.1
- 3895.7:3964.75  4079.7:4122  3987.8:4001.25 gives -3.6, 17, 25.1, 24.4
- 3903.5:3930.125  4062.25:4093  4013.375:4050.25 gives -4.4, 17.9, 25.8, 25.1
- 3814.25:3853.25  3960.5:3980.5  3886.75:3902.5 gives -3.7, 13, 16.3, 13.5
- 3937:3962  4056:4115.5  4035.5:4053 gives -2.3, 18.7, 25.6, 24.3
